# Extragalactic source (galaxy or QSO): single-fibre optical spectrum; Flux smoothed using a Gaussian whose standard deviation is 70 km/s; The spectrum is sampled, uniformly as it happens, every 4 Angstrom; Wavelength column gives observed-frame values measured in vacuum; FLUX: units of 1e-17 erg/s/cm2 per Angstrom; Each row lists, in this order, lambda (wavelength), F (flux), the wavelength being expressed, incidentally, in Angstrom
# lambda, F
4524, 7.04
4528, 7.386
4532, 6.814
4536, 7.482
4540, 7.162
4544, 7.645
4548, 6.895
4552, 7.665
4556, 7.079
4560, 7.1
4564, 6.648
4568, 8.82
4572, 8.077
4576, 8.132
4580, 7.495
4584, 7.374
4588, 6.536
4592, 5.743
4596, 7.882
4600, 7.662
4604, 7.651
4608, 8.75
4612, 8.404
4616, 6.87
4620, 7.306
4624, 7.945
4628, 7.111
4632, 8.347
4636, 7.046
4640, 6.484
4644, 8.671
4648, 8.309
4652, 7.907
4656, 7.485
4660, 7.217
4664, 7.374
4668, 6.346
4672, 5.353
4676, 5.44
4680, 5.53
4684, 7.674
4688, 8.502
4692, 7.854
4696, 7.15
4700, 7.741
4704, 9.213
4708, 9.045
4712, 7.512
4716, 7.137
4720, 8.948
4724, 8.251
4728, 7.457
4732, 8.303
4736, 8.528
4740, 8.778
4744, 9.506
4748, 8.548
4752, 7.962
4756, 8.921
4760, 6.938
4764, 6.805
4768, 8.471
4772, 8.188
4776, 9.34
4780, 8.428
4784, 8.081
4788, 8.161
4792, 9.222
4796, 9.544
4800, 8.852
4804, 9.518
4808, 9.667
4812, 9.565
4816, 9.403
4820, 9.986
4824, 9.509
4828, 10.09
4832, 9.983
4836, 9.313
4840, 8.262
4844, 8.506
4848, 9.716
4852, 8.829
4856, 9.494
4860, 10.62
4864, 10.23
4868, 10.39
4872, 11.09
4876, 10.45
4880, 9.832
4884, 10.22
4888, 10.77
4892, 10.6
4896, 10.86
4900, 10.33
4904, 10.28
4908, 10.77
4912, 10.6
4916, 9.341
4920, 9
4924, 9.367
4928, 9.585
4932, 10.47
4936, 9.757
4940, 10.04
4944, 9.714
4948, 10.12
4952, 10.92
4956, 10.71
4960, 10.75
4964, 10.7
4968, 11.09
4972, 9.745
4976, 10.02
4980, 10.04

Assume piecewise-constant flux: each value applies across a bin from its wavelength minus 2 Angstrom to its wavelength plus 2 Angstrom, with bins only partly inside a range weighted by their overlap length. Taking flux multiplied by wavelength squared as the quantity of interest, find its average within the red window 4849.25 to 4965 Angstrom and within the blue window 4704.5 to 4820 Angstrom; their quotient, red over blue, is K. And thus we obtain 1.26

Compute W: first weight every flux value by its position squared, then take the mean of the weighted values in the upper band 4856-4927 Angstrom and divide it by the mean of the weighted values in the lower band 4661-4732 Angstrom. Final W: 1.5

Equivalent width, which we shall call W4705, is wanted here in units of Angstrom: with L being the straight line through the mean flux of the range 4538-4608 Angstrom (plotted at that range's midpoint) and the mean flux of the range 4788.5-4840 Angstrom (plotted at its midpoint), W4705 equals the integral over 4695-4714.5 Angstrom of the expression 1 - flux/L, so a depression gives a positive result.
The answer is 0.9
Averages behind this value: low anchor 7.43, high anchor 9.46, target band 8.16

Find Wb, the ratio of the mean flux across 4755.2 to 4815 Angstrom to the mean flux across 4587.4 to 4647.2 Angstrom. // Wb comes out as 1.15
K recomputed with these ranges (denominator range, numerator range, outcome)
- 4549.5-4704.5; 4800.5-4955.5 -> 1.49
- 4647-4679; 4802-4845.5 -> 1.48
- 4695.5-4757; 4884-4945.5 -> 1.31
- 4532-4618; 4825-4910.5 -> 1.52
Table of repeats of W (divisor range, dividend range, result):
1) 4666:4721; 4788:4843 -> 1.34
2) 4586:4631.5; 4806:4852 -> 1.38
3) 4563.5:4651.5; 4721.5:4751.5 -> 1.17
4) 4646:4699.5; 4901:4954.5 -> 1.57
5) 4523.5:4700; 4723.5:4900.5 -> 1.37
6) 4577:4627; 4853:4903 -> 1.56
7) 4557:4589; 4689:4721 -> 1.13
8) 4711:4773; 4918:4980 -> 1.35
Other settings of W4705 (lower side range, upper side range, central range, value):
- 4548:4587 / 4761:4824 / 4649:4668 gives 1.5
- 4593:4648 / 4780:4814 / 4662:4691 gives 5.3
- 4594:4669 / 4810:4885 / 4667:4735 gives 6.6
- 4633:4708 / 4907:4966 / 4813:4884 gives -4.3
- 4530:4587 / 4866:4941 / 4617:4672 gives 4.8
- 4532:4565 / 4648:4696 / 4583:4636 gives -2.8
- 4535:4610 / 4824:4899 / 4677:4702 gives 3.4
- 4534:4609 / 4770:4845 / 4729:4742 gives 0.3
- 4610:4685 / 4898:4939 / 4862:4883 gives -2.0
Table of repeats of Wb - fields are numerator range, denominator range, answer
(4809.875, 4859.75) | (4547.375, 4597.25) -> 1.28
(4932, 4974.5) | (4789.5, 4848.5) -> 1.10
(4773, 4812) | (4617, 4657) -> 1.18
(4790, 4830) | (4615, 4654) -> 1.25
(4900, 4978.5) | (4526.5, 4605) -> 1.38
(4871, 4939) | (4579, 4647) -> 1.36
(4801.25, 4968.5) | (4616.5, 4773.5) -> 1.30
